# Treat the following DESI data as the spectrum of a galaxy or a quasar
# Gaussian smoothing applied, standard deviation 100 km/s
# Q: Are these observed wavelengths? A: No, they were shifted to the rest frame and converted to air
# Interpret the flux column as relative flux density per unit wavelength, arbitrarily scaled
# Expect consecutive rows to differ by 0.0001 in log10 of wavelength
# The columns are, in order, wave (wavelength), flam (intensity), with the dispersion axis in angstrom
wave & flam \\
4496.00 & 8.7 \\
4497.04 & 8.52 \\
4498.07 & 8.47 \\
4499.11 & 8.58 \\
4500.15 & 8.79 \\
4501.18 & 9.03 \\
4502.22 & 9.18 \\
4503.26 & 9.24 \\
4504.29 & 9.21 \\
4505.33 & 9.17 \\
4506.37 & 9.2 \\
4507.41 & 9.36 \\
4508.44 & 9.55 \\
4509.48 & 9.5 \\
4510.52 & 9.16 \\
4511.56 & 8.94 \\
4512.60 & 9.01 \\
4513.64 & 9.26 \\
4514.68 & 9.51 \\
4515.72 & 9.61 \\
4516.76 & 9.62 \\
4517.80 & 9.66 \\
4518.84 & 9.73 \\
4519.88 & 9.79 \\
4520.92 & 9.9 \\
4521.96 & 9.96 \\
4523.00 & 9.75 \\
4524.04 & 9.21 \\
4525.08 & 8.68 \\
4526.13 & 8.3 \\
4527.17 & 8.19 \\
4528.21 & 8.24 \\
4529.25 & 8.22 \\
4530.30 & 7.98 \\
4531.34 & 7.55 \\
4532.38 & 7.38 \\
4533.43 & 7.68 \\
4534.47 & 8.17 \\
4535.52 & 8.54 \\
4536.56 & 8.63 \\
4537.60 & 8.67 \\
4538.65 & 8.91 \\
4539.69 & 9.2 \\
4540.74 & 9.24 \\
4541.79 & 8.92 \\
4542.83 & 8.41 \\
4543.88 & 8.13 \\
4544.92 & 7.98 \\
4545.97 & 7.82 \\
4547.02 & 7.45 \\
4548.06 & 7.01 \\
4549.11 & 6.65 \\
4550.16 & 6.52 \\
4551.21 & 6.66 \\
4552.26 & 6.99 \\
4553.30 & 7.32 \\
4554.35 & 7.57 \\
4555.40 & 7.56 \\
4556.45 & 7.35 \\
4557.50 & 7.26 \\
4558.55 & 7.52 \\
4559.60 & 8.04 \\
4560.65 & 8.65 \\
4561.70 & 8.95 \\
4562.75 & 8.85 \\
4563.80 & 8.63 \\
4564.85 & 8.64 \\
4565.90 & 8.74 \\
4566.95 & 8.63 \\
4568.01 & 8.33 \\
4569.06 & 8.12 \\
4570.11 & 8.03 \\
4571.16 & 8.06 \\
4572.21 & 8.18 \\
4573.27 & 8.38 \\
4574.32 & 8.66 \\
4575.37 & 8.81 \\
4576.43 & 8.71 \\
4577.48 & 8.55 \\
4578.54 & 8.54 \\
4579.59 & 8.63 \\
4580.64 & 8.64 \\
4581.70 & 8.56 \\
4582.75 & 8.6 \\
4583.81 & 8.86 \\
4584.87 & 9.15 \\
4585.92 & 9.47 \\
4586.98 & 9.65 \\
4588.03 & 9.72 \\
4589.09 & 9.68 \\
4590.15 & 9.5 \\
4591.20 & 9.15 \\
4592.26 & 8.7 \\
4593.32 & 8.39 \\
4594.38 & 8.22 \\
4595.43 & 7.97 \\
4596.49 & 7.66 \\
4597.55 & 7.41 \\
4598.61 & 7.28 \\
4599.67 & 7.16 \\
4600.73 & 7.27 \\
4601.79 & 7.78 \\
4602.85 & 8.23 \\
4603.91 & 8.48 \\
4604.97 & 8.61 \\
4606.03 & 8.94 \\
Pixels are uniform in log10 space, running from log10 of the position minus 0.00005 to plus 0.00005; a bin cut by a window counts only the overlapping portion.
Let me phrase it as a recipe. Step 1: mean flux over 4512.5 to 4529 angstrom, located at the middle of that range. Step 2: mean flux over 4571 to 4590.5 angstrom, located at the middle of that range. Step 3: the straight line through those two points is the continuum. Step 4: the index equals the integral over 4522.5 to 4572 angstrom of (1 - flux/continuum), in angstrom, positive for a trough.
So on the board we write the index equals 5.3 angstrom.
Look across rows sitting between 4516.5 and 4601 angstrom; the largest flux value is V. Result 9.96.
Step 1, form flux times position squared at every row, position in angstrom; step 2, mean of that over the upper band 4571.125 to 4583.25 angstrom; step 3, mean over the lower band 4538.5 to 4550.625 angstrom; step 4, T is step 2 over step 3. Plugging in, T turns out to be 1.08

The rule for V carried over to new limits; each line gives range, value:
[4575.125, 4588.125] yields 9.72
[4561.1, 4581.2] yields 8.95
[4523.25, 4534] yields 9.21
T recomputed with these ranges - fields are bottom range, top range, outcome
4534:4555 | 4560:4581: 1.09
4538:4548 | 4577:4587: 1.07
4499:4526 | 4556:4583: 0.92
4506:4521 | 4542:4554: 0.80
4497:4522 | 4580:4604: 0.95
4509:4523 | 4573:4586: 0.94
